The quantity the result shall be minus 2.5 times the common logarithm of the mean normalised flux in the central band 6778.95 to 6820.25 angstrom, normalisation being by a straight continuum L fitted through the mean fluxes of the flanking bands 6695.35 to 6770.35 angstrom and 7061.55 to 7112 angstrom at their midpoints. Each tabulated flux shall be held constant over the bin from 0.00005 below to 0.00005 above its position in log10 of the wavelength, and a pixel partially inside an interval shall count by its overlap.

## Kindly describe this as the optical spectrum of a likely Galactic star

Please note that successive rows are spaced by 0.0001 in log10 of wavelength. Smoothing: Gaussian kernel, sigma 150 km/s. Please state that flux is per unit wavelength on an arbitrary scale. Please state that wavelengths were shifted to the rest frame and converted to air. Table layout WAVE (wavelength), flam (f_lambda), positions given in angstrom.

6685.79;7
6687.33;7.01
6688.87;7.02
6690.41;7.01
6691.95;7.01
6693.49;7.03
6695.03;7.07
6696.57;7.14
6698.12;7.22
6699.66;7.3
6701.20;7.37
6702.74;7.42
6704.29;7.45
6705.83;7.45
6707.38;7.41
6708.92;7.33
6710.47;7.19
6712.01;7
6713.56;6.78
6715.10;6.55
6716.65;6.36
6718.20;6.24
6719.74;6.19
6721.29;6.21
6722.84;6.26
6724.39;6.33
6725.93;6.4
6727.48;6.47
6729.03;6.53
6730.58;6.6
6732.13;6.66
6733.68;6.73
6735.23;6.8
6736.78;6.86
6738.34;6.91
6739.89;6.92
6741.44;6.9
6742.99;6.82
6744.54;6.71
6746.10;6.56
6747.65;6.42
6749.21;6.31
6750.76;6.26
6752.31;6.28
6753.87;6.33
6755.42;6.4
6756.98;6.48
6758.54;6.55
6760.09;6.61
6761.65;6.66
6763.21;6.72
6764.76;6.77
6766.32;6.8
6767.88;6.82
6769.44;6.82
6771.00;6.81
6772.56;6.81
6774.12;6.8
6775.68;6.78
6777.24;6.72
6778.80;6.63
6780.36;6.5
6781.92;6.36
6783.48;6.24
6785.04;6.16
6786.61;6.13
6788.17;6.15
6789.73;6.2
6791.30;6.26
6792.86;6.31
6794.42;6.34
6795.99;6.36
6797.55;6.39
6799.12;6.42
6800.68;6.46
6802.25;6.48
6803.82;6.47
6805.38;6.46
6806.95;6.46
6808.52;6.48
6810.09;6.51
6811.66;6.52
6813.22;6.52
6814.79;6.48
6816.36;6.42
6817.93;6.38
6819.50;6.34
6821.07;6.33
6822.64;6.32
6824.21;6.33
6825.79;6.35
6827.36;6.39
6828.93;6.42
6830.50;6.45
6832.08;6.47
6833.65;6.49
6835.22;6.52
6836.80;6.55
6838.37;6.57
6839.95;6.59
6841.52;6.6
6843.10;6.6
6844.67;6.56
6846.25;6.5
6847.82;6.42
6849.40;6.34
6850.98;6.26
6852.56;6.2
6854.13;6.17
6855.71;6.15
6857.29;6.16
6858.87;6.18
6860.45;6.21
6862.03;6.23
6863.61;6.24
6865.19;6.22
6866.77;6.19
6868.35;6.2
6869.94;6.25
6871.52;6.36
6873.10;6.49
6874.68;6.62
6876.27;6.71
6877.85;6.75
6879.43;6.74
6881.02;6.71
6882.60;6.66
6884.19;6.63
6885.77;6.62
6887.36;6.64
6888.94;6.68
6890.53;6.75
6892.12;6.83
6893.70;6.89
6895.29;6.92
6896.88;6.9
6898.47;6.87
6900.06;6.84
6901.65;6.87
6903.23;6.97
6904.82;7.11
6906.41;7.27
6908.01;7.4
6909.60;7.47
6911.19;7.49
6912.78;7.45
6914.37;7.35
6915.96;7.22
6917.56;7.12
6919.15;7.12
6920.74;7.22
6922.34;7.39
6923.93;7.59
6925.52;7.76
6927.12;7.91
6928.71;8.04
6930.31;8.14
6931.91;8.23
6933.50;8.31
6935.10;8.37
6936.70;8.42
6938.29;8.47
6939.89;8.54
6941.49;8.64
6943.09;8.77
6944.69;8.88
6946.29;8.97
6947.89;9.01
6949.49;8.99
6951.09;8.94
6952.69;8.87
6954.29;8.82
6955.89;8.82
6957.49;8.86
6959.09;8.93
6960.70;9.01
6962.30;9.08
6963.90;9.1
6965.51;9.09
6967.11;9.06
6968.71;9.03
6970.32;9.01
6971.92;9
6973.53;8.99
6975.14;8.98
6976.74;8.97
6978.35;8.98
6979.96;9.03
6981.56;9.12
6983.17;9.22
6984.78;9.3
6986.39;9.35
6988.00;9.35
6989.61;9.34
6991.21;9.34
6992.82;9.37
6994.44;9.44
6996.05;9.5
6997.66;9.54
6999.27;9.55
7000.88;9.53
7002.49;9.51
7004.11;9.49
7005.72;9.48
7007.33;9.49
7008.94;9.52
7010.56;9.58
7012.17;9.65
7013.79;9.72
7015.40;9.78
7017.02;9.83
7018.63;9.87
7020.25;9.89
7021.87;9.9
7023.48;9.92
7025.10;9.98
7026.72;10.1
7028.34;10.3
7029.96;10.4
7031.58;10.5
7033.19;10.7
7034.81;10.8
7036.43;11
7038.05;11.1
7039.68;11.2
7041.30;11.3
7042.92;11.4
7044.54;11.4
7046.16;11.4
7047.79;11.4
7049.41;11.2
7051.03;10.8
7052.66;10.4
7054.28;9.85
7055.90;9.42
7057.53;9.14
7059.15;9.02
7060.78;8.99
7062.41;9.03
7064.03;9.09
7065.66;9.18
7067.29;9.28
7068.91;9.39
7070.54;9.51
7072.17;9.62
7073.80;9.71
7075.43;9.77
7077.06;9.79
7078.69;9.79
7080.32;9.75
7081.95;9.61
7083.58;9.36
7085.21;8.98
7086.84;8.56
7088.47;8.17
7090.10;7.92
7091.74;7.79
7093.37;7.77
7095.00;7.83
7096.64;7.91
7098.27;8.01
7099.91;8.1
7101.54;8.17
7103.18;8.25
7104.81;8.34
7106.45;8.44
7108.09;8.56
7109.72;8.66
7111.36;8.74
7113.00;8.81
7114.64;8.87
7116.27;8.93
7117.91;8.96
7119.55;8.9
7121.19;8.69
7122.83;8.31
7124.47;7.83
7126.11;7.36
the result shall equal 0.12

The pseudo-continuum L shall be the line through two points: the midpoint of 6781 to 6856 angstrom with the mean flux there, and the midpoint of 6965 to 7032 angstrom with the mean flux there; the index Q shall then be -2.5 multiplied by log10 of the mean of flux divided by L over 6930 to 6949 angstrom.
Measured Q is -0.01 mag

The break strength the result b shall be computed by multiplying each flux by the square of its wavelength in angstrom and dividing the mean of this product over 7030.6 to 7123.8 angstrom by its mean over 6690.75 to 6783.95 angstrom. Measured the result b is 1.54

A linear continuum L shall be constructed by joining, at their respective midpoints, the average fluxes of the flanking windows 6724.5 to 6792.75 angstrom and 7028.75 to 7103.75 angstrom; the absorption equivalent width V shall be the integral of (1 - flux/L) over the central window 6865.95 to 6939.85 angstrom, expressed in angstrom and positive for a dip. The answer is 7.7 angstrom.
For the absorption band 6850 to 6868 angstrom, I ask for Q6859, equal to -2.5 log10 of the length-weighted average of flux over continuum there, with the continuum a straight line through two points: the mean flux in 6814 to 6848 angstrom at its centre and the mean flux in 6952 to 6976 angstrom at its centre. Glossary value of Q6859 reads 0.129 mag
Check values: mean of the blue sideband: 6.46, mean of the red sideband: 8.98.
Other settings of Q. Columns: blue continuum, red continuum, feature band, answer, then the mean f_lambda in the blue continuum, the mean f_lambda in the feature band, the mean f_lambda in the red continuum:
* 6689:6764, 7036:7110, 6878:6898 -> 0.18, 6.76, 6.75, 9.41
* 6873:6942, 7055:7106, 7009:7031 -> -0.19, 7.3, 9.91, 8.88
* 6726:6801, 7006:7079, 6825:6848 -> 0.15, 6.55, 6.5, 10.1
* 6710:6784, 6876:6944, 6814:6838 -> 0.09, 6.6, 6.42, 7.38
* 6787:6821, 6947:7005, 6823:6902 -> 0.13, 6.4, 6.5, 9.15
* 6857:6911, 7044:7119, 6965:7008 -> -0.16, 6.68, 9.26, 9.16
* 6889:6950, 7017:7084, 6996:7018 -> -0.03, 7.68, 9.59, 10.1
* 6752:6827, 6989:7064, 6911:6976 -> 0.05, 6.48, 8.43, 10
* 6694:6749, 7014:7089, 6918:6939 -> 0.12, 6.81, 7.91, 9.99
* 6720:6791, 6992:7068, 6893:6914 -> 0.18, 6.55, 7.12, 10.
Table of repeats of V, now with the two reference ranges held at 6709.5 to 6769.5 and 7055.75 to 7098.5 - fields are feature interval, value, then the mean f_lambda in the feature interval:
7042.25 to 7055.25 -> -3.2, 11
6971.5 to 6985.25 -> -1.3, 9.06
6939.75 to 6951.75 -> -1.2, 8.85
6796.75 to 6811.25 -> 1.2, 6.46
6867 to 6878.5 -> 1.6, 6.46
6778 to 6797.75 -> 1.8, 6.31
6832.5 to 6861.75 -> 3.8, 6.39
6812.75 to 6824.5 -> 1.3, 6.39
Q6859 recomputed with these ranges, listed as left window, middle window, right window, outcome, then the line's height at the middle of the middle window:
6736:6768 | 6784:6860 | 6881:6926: 0.07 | 6.82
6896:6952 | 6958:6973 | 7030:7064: -0.04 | 8.72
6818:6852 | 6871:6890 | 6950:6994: 0.11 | 7.32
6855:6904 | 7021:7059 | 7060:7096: -0.23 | 8.56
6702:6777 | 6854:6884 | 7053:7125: 0.17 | 7.49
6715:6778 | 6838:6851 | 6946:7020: 0.18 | 7.69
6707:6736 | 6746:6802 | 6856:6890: 0.01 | 6.56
